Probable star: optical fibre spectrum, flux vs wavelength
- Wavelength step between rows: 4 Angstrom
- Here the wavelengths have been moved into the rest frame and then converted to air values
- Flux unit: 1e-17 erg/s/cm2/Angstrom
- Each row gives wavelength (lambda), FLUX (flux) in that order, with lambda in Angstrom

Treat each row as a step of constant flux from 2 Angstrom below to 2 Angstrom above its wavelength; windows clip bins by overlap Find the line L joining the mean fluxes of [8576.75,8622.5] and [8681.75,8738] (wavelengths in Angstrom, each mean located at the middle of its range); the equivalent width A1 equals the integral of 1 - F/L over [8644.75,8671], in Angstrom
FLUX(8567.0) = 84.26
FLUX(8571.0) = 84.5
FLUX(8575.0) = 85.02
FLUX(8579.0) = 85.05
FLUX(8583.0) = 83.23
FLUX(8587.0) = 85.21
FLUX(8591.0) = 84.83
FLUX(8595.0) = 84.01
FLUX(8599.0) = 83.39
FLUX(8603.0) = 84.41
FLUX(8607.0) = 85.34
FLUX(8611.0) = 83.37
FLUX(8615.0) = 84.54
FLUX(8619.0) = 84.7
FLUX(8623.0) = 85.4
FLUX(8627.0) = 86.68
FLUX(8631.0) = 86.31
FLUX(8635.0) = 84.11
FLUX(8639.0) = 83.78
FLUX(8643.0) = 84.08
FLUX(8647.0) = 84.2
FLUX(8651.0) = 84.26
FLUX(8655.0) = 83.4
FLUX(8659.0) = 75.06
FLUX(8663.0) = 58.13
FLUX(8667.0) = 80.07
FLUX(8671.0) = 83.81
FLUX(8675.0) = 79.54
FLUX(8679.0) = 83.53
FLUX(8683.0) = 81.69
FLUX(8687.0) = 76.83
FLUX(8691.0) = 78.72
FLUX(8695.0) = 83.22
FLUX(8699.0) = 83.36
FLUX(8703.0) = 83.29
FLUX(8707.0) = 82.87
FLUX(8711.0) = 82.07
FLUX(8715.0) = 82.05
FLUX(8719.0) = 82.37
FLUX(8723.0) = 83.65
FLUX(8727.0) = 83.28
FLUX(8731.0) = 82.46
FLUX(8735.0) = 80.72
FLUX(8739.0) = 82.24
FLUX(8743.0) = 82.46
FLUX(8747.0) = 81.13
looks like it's 1.6 Angstrom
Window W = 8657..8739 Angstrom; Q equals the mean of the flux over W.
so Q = 80.4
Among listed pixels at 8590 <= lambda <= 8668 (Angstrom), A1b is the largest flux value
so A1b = 86.68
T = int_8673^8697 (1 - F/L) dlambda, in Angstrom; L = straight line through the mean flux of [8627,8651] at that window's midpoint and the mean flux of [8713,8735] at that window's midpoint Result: 0.8 Angstrom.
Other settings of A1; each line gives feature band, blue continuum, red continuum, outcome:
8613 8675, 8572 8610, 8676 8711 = 0.9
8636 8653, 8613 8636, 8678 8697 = 0.0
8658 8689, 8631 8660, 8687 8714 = 1.9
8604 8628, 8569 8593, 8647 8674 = -0.9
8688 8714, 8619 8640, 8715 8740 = 0.4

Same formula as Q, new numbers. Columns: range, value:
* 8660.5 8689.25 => 77.6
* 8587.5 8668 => 82.6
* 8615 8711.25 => 81.7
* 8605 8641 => 84.9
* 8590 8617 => 84.2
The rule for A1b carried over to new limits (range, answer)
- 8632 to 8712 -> 84.26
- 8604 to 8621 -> 85.34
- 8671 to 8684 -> 83.81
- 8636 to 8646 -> 84.08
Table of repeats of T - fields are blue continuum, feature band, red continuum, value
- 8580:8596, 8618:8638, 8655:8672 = -1.5 Angstrom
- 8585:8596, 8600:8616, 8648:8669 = -0.3 Angstrom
